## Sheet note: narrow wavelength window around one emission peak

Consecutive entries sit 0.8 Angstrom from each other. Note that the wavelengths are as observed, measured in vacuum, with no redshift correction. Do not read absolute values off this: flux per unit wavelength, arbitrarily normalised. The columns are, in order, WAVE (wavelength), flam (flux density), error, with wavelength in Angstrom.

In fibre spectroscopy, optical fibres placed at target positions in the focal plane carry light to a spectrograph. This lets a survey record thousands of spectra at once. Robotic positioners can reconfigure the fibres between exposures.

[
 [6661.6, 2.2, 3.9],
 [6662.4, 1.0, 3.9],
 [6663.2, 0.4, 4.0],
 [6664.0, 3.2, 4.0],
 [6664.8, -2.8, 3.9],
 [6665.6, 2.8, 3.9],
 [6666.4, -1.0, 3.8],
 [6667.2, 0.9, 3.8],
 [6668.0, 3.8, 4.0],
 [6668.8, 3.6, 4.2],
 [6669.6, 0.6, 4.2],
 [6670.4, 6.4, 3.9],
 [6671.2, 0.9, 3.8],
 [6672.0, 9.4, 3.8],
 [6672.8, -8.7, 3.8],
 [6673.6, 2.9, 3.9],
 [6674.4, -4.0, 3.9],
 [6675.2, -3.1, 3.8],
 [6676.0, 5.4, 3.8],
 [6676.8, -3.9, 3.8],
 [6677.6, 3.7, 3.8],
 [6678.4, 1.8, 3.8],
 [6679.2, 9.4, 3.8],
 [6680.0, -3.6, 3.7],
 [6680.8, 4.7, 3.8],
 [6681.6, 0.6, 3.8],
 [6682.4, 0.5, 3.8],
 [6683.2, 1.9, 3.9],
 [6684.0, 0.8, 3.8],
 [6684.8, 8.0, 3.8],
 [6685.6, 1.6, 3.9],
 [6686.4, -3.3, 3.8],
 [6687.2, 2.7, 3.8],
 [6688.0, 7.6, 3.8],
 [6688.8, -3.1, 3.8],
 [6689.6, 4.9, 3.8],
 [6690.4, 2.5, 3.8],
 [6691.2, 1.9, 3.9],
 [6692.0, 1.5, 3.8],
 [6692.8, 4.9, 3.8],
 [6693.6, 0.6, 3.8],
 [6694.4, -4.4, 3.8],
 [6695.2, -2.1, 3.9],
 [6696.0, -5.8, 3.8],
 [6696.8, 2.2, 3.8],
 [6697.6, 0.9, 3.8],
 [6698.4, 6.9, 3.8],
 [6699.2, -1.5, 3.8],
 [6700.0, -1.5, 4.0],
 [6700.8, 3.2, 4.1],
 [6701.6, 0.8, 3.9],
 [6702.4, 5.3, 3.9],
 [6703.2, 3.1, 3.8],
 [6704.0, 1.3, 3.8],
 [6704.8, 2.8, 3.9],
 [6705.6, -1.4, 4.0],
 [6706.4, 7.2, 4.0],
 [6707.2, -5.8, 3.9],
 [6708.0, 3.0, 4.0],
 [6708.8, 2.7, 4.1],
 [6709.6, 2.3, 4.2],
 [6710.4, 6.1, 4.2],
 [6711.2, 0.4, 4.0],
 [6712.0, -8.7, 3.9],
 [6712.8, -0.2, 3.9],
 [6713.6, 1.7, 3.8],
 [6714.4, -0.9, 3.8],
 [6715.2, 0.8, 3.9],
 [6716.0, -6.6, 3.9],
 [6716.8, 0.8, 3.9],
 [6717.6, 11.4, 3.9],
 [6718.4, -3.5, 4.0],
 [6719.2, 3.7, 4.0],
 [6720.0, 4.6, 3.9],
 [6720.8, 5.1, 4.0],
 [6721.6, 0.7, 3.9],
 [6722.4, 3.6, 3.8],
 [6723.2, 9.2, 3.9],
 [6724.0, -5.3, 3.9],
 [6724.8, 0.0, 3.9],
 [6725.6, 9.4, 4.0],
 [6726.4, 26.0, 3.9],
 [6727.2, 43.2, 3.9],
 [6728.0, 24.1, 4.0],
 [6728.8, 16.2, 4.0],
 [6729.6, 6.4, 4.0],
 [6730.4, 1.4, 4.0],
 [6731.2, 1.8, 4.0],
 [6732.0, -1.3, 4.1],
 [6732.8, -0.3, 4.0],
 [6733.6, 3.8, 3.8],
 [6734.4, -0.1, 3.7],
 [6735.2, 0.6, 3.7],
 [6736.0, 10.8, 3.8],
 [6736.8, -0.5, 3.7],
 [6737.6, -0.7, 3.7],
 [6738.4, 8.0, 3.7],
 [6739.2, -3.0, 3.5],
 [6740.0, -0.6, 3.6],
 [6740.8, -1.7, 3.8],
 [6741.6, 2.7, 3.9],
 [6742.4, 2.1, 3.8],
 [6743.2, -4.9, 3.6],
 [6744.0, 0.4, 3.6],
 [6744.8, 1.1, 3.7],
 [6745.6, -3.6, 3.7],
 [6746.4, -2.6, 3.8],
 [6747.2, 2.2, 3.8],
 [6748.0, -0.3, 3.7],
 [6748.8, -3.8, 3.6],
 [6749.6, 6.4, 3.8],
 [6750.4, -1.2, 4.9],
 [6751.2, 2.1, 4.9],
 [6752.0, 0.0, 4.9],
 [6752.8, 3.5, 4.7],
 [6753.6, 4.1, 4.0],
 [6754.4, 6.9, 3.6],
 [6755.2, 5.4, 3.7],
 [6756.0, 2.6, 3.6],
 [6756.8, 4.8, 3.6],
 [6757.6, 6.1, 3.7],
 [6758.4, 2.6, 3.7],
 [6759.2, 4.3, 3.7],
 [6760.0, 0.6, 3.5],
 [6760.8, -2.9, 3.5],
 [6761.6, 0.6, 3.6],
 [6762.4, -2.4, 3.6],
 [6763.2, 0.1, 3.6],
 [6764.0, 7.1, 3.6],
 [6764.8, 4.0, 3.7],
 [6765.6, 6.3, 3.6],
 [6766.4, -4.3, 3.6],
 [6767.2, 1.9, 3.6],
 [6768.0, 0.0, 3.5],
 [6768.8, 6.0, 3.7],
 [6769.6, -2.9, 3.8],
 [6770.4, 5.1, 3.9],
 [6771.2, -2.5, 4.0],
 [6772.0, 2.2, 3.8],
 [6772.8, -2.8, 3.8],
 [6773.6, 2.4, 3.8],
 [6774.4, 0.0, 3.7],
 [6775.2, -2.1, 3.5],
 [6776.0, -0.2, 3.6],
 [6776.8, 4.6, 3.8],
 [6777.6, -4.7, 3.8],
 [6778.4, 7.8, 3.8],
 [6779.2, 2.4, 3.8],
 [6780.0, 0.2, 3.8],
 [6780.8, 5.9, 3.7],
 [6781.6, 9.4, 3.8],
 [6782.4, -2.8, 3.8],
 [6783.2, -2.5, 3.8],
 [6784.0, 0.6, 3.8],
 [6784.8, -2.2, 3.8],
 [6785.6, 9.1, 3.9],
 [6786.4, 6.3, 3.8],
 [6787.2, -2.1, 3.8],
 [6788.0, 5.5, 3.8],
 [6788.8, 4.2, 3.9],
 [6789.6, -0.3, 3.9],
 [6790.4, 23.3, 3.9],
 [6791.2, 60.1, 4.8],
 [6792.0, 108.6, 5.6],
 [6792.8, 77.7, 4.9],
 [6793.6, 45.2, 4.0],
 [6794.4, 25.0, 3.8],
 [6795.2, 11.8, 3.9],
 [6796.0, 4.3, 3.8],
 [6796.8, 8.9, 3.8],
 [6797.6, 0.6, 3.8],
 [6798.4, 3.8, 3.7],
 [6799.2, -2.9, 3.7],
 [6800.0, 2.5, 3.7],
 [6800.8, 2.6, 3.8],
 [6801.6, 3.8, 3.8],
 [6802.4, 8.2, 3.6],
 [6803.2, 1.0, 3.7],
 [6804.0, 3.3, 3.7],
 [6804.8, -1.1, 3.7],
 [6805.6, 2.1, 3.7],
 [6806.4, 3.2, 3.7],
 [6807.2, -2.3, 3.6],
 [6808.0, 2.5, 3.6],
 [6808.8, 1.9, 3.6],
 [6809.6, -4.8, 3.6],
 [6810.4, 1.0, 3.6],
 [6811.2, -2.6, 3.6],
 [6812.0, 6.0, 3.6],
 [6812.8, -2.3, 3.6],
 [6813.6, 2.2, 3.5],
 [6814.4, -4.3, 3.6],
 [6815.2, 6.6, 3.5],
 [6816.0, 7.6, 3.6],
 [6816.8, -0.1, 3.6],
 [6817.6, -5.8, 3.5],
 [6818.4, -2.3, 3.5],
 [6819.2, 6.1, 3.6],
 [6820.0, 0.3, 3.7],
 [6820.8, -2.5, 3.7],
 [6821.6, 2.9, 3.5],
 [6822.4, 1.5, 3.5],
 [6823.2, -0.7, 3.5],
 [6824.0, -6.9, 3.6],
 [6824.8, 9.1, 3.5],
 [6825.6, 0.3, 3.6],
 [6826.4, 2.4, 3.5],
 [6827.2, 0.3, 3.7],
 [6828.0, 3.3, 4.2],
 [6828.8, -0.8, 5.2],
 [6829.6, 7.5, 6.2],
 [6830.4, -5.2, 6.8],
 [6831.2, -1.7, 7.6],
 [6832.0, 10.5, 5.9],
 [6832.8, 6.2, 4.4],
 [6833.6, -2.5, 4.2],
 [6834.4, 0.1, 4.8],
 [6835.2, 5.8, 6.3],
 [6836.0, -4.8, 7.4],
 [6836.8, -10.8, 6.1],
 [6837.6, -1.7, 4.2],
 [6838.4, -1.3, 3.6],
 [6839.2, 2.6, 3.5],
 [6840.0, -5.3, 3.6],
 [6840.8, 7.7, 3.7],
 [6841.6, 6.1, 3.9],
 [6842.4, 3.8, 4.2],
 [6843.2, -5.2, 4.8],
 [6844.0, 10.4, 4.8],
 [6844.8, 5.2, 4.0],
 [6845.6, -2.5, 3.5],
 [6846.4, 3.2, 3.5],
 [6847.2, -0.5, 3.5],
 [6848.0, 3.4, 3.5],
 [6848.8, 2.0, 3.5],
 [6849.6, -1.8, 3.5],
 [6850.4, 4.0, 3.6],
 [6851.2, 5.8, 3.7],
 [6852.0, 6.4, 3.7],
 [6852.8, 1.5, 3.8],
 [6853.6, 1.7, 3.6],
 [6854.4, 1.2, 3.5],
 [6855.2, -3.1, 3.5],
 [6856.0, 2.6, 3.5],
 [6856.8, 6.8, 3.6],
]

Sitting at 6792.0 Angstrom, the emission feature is [O III] 5007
